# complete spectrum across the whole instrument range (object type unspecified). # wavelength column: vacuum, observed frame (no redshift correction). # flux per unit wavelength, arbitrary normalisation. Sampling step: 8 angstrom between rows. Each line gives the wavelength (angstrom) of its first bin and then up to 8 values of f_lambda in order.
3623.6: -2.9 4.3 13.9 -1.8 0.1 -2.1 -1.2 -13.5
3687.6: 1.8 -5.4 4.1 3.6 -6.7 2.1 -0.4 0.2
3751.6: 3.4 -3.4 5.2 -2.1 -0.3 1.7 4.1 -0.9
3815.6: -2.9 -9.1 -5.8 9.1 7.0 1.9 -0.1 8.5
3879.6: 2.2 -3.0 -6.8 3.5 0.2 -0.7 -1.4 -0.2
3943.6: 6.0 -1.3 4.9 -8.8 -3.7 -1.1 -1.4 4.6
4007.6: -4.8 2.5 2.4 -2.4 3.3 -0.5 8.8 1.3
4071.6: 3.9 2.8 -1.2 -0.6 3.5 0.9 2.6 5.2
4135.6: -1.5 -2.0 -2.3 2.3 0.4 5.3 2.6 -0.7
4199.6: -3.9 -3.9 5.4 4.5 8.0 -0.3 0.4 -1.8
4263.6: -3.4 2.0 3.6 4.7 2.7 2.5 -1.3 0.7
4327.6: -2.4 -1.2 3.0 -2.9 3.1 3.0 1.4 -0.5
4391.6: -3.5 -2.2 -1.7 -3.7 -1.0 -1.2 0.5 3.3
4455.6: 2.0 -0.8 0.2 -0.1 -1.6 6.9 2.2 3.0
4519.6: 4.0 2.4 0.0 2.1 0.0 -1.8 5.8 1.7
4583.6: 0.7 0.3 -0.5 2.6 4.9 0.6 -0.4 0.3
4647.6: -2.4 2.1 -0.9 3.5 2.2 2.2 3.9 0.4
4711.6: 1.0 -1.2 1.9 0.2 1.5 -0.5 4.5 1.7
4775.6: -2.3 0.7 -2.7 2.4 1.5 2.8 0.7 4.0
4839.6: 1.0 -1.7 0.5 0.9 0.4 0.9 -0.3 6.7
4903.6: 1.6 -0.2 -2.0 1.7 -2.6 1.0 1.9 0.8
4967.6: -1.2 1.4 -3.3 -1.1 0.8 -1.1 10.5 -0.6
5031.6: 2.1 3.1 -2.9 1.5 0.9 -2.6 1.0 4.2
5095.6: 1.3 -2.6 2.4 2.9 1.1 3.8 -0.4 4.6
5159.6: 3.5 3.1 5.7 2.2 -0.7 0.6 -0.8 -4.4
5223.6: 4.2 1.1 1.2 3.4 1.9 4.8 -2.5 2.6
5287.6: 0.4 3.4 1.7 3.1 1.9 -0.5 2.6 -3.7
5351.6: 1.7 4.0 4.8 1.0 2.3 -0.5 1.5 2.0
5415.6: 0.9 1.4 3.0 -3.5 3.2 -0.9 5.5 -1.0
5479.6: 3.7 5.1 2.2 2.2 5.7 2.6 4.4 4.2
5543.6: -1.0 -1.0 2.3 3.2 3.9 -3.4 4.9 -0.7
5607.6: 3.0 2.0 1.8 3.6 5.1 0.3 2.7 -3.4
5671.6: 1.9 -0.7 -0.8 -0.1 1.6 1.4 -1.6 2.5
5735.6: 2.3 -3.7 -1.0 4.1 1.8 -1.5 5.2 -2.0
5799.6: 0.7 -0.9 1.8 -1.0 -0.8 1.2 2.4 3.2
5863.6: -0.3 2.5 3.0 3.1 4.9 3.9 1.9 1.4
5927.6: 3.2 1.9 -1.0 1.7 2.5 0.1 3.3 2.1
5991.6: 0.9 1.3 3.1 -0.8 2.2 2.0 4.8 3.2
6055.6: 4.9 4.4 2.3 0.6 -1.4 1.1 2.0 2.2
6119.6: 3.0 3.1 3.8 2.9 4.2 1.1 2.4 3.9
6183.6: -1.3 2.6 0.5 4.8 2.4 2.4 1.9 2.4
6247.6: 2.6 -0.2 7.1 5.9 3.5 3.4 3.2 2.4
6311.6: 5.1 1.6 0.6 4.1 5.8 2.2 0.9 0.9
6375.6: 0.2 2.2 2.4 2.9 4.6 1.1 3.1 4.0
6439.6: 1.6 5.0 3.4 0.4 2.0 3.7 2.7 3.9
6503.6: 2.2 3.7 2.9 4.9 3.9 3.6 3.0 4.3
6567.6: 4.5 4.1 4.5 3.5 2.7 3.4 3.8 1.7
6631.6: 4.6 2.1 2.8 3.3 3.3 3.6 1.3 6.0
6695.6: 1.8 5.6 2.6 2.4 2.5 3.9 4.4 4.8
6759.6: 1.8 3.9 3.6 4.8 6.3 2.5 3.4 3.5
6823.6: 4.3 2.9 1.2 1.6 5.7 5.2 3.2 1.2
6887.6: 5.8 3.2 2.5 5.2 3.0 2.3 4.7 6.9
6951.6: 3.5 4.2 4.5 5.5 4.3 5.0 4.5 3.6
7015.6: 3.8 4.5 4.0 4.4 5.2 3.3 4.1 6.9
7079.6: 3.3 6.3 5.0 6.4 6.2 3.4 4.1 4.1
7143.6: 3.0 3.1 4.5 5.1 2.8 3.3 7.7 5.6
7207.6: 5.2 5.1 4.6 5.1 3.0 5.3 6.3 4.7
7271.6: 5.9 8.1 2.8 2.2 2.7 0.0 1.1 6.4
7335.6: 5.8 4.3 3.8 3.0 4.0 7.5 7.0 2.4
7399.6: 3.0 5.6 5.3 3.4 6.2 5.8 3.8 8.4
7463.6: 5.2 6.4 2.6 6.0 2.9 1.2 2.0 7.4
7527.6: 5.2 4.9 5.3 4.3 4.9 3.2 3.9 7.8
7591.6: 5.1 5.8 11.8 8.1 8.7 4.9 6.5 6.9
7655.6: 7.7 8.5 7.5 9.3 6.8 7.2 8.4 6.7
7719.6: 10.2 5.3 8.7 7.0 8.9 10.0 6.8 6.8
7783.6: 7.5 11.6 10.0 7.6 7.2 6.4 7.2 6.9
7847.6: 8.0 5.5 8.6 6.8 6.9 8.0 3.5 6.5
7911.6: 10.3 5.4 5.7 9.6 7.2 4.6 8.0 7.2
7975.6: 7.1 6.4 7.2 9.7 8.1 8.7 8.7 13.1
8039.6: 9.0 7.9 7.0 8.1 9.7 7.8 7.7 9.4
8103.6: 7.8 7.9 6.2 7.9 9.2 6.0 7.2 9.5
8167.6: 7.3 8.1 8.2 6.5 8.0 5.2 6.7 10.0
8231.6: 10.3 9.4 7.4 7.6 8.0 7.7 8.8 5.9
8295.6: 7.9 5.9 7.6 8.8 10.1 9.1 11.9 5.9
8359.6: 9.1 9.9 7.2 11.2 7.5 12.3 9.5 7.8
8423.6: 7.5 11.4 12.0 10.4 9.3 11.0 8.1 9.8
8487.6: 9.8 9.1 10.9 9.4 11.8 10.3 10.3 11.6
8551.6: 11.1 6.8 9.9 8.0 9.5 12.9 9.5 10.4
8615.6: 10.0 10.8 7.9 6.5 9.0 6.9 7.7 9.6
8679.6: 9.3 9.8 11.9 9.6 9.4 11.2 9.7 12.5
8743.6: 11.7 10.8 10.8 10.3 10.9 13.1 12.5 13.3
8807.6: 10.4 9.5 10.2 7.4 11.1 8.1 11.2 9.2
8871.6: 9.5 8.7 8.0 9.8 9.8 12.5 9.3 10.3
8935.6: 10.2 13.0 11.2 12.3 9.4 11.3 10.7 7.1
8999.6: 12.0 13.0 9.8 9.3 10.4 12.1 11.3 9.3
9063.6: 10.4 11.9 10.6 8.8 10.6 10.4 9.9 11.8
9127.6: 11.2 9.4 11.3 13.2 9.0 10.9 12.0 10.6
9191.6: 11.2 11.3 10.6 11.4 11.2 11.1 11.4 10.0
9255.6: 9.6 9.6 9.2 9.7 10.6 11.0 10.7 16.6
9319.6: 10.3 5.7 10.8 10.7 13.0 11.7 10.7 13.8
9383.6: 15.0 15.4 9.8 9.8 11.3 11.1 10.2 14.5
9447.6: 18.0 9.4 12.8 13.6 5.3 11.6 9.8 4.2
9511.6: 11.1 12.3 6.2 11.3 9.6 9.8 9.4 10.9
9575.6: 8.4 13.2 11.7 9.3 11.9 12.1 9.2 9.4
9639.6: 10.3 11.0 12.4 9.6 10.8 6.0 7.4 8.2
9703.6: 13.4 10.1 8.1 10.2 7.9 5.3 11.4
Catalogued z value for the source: 0.91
